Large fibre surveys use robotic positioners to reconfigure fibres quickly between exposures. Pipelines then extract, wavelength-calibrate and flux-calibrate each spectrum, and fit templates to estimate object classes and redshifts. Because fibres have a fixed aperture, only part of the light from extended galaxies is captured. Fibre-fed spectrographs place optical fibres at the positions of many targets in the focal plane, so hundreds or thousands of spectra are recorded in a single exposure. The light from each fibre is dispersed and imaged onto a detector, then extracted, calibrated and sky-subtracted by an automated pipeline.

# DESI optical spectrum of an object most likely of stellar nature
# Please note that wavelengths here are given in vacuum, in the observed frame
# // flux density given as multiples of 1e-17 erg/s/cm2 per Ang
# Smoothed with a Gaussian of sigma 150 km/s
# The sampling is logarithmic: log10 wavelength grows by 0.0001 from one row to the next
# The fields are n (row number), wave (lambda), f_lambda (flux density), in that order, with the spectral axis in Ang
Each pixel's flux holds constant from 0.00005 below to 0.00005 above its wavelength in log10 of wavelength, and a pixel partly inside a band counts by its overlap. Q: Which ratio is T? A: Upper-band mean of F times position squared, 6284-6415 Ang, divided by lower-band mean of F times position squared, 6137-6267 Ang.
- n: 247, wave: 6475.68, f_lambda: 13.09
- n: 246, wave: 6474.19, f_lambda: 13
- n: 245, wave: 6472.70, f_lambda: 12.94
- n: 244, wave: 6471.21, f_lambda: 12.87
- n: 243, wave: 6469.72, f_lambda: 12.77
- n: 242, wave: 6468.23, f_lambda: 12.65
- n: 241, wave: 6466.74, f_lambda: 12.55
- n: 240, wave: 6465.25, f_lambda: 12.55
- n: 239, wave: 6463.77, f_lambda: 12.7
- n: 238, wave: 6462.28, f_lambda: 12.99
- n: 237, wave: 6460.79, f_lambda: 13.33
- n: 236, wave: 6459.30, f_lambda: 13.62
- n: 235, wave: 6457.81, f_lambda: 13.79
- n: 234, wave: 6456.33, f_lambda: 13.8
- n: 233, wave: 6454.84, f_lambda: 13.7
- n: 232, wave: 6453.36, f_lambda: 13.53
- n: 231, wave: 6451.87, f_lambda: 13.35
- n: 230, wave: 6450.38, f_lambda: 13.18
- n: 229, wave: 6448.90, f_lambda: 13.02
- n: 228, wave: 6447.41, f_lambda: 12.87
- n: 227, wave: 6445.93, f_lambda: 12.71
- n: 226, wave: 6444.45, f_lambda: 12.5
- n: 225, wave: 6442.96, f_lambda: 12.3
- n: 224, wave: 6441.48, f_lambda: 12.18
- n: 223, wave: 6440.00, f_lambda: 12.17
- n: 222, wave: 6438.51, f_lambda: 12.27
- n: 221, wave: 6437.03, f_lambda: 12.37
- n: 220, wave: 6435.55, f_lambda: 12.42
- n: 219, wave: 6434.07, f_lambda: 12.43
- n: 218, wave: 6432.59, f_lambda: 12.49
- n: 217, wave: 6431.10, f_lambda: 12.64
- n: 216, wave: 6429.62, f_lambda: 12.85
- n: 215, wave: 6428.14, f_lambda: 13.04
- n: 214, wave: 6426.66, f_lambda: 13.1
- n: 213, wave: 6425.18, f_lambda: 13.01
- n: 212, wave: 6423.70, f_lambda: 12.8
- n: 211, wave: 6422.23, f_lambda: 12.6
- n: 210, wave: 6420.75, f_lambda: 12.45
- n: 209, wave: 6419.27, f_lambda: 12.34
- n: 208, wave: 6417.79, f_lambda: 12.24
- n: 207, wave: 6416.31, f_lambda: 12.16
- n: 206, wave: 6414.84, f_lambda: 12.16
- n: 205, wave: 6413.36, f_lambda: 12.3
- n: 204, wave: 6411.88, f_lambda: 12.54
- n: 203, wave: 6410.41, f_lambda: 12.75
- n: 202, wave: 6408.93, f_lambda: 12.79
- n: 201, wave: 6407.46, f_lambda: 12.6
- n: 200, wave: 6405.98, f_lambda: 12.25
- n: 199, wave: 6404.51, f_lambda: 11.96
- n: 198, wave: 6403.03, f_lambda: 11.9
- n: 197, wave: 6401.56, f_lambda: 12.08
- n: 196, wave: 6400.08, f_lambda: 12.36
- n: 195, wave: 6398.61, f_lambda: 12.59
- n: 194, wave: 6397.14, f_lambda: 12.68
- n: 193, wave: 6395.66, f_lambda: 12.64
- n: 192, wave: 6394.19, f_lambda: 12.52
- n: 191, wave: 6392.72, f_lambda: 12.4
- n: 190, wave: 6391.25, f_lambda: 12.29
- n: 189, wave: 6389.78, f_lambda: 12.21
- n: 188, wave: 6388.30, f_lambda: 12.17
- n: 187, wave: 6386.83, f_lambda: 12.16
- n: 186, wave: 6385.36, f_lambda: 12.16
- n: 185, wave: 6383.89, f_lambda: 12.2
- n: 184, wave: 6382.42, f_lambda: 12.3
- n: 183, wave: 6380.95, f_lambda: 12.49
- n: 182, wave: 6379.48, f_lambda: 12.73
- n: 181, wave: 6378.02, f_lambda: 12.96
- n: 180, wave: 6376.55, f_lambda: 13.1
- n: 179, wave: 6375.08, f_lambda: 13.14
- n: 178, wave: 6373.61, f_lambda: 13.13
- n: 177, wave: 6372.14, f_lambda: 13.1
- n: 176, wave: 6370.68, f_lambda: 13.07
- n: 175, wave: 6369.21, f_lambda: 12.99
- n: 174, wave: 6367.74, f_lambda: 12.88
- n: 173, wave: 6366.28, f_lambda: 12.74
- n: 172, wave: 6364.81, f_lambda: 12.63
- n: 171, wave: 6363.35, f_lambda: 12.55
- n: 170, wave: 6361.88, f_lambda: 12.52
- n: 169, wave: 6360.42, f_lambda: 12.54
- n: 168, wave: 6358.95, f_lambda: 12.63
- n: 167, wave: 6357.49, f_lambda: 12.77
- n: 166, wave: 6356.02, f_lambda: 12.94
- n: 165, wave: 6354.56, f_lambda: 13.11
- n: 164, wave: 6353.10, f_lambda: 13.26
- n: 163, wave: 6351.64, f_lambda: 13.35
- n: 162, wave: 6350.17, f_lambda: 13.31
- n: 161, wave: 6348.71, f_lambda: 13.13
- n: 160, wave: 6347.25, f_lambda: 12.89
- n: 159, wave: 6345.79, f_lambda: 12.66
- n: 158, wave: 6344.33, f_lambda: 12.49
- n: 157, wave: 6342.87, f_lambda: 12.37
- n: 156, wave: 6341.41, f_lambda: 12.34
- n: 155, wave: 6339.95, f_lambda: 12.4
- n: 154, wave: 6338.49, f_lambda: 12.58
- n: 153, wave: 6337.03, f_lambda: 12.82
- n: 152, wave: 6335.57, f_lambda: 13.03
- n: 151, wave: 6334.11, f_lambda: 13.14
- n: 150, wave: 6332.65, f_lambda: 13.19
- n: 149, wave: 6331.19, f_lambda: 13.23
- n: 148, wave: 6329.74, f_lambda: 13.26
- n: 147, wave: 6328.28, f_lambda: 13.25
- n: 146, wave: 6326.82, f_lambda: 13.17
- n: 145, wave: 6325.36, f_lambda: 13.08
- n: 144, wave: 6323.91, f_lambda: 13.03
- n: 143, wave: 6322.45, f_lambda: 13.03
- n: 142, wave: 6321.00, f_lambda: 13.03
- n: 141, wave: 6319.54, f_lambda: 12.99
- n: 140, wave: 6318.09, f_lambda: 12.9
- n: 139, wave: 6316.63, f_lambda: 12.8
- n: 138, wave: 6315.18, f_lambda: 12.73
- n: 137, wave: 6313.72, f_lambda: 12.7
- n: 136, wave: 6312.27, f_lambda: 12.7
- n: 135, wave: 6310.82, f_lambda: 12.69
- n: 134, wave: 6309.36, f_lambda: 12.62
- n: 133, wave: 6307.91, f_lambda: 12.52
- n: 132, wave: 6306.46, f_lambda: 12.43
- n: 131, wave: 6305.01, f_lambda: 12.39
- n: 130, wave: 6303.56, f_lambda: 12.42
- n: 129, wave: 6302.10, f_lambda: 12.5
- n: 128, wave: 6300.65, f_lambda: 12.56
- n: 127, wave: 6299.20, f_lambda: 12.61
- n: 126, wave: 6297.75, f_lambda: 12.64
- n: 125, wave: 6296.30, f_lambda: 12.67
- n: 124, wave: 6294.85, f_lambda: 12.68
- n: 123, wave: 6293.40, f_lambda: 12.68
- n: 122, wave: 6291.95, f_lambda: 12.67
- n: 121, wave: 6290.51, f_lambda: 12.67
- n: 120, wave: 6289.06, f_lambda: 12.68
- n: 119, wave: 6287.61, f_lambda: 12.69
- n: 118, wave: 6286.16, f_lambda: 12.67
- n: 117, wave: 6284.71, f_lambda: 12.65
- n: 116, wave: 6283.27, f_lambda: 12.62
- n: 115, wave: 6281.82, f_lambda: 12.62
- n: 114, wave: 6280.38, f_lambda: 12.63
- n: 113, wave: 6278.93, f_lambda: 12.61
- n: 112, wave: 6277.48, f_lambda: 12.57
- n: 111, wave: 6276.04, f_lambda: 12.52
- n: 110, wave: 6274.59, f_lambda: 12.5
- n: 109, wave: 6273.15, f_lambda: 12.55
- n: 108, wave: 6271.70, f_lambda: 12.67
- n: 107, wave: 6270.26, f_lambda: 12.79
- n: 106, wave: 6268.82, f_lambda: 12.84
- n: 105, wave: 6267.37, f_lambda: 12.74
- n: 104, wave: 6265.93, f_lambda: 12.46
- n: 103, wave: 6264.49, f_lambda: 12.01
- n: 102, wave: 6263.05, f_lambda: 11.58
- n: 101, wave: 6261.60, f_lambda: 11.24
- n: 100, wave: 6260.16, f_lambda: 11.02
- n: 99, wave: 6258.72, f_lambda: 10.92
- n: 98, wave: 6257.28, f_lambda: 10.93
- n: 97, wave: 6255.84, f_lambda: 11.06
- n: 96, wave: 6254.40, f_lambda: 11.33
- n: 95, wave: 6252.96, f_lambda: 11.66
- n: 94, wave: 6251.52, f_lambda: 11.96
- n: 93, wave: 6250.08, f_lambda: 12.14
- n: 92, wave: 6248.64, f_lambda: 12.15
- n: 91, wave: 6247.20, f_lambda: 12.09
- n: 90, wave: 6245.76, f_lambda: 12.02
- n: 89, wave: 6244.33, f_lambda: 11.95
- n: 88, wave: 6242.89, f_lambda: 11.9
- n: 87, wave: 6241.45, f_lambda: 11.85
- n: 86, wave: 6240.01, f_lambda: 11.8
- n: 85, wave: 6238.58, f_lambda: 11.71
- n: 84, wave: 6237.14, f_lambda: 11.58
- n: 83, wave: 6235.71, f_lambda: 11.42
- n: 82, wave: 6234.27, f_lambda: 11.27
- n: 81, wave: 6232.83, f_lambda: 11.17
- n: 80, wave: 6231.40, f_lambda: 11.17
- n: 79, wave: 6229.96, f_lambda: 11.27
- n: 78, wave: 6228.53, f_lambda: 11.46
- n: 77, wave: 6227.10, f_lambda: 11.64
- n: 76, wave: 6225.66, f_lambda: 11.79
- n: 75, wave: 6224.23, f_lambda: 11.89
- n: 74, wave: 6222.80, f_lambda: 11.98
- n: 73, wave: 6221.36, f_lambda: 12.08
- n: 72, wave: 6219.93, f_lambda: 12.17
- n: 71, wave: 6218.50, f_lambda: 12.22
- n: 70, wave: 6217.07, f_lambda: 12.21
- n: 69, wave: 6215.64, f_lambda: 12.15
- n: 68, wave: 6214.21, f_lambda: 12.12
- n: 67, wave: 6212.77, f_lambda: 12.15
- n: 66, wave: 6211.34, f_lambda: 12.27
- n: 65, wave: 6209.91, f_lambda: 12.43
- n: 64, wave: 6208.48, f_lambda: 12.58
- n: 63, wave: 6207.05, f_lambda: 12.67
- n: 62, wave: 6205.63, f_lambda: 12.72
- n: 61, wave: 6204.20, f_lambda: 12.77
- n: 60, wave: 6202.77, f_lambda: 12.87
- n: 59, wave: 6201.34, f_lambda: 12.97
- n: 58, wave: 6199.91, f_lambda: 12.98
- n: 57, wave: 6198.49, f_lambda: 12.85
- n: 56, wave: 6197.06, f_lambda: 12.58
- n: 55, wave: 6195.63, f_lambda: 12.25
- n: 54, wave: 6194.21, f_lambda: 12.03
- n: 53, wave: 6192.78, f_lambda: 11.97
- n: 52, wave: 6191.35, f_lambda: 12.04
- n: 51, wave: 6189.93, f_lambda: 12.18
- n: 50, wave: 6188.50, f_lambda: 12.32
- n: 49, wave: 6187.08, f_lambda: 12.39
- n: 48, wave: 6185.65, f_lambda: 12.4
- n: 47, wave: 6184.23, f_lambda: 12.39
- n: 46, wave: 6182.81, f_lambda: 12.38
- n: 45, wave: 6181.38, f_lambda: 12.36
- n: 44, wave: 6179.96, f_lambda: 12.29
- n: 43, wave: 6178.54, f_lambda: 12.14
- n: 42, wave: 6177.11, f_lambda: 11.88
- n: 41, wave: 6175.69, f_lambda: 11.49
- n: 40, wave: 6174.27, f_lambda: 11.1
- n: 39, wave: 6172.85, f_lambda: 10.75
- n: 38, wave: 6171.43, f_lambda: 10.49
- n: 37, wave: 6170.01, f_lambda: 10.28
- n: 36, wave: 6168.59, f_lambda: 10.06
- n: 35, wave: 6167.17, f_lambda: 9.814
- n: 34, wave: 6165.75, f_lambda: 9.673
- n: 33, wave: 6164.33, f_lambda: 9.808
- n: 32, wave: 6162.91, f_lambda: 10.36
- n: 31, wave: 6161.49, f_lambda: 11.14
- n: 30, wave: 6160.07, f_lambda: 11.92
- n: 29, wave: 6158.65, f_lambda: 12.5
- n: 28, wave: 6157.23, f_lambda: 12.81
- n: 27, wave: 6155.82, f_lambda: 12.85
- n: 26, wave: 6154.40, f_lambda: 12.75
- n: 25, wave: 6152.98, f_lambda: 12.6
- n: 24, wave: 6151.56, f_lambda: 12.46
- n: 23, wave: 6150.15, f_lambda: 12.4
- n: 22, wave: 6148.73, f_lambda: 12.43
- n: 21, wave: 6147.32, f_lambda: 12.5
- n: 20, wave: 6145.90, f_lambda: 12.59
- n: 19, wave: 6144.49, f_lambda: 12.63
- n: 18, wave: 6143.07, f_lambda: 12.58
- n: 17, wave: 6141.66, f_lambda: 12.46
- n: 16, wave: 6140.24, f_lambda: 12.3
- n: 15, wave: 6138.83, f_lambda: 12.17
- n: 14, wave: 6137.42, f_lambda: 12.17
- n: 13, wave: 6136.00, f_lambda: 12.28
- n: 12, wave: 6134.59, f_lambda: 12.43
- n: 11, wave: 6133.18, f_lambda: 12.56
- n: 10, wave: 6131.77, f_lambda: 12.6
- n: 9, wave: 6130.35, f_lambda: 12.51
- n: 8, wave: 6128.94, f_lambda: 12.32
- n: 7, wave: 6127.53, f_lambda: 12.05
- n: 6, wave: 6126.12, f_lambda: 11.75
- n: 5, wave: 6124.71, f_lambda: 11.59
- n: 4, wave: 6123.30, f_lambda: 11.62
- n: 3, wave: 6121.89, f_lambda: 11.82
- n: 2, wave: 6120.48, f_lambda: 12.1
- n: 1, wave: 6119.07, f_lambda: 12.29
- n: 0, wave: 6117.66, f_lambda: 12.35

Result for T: 1.12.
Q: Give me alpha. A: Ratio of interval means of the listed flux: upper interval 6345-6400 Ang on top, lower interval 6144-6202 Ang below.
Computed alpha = 1.07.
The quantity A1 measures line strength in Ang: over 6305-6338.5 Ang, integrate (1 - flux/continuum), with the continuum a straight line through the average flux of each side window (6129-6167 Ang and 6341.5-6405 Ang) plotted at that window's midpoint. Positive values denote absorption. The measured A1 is -1.0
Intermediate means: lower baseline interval 12.1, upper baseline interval 12.7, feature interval 12.9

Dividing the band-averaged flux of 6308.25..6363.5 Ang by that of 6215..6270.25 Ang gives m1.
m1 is 1.1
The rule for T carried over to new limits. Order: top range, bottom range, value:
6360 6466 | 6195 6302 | 1.10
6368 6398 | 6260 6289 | 1.05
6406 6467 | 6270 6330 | 1.05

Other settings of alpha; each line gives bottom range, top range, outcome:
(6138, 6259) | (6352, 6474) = 1.07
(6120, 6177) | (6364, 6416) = 1.06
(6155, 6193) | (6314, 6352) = 1.12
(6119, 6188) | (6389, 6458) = 1.06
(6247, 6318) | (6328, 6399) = 1.03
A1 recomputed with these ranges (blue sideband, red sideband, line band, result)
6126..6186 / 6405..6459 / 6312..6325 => -0.54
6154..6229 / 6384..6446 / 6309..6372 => -3.13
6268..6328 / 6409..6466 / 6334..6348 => 0.08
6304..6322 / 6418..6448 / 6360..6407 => 0.32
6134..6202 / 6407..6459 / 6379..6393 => 0.33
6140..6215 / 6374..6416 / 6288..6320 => -0.97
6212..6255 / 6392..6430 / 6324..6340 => -1.11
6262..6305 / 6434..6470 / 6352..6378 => -0.38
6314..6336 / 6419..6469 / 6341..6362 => 0.26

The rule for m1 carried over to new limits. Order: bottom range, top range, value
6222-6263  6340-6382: 1.11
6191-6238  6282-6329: 1.05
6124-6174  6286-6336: 1.08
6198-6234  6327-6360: 1.06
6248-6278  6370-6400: 1.05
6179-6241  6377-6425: 1.02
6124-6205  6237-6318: 1.02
